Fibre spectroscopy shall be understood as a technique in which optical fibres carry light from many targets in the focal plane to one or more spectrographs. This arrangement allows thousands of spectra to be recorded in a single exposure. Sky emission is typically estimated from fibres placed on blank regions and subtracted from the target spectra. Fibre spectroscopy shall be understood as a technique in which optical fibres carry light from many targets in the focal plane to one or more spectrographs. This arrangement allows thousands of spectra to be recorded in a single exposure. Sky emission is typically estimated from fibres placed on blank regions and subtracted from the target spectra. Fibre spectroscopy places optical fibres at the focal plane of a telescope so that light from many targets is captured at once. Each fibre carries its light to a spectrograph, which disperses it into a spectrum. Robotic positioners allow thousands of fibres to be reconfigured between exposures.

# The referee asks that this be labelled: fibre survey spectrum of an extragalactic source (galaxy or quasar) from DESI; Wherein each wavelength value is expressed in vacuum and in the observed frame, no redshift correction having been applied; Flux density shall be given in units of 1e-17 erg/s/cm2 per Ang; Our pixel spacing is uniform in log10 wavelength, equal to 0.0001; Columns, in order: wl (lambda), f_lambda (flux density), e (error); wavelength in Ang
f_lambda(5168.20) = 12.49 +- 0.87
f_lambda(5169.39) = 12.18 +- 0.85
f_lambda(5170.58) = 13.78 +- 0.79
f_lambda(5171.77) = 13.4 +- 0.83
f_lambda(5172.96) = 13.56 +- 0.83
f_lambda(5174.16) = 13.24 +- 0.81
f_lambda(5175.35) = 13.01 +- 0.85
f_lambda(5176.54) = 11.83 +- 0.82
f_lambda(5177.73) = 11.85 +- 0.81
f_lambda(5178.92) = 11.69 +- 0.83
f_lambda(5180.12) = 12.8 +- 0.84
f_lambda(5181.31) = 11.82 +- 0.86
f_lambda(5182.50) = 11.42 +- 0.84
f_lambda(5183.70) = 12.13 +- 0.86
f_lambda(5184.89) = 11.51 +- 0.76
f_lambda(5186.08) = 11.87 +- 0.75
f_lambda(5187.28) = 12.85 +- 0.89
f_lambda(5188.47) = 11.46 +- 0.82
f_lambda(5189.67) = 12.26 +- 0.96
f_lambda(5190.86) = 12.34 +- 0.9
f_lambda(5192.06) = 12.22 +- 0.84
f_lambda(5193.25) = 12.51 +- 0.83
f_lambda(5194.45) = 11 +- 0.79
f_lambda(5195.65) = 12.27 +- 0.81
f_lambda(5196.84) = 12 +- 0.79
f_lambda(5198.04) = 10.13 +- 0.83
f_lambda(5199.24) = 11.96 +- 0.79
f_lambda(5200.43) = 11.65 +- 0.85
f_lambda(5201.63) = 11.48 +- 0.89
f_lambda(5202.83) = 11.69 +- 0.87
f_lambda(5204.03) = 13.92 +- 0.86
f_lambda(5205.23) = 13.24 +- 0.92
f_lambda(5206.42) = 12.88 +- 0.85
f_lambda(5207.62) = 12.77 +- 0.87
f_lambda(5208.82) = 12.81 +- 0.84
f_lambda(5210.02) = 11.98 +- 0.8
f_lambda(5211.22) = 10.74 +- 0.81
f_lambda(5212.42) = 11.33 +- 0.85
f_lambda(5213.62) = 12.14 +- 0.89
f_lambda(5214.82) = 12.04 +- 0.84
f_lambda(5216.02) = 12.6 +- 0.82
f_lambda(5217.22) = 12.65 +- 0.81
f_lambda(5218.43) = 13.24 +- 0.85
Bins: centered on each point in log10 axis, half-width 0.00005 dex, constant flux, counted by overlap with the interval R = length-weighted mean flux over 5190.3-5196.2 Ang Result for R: 12.1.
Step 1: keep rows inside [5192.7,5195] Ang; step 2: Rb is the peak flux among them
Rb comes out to 12.51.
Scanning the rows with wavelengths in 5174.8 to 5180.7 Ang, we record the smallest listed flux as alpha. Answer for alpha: 11.69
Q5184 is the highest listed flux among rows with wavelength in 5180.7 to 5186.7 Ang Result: 12.13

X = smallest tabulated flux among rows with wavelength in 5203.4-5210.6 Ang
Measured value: 11.98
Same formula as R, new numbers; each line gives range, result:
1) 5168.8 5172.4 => 13.1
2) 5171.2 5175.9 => 13.3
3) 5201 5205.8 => 12.6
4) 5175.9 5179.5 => 11.8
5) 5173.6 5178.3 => 12.5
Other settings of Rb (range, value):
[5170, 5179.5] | 13.78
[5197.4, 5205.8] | 13.92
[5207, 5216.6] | 12.81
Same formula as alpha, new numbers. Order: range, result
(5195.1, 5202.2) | 10.13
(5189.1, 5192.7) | 12.22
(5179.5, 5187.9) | 11.42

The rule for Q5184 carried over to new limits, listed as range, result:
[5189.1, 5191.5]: 12.34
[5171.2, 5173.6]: 13.56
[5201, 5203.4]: 11.69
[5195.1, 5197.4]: 12.27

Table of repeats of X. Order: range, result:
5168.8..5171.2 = 12.18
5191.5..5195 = 11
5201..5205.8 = 11.48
